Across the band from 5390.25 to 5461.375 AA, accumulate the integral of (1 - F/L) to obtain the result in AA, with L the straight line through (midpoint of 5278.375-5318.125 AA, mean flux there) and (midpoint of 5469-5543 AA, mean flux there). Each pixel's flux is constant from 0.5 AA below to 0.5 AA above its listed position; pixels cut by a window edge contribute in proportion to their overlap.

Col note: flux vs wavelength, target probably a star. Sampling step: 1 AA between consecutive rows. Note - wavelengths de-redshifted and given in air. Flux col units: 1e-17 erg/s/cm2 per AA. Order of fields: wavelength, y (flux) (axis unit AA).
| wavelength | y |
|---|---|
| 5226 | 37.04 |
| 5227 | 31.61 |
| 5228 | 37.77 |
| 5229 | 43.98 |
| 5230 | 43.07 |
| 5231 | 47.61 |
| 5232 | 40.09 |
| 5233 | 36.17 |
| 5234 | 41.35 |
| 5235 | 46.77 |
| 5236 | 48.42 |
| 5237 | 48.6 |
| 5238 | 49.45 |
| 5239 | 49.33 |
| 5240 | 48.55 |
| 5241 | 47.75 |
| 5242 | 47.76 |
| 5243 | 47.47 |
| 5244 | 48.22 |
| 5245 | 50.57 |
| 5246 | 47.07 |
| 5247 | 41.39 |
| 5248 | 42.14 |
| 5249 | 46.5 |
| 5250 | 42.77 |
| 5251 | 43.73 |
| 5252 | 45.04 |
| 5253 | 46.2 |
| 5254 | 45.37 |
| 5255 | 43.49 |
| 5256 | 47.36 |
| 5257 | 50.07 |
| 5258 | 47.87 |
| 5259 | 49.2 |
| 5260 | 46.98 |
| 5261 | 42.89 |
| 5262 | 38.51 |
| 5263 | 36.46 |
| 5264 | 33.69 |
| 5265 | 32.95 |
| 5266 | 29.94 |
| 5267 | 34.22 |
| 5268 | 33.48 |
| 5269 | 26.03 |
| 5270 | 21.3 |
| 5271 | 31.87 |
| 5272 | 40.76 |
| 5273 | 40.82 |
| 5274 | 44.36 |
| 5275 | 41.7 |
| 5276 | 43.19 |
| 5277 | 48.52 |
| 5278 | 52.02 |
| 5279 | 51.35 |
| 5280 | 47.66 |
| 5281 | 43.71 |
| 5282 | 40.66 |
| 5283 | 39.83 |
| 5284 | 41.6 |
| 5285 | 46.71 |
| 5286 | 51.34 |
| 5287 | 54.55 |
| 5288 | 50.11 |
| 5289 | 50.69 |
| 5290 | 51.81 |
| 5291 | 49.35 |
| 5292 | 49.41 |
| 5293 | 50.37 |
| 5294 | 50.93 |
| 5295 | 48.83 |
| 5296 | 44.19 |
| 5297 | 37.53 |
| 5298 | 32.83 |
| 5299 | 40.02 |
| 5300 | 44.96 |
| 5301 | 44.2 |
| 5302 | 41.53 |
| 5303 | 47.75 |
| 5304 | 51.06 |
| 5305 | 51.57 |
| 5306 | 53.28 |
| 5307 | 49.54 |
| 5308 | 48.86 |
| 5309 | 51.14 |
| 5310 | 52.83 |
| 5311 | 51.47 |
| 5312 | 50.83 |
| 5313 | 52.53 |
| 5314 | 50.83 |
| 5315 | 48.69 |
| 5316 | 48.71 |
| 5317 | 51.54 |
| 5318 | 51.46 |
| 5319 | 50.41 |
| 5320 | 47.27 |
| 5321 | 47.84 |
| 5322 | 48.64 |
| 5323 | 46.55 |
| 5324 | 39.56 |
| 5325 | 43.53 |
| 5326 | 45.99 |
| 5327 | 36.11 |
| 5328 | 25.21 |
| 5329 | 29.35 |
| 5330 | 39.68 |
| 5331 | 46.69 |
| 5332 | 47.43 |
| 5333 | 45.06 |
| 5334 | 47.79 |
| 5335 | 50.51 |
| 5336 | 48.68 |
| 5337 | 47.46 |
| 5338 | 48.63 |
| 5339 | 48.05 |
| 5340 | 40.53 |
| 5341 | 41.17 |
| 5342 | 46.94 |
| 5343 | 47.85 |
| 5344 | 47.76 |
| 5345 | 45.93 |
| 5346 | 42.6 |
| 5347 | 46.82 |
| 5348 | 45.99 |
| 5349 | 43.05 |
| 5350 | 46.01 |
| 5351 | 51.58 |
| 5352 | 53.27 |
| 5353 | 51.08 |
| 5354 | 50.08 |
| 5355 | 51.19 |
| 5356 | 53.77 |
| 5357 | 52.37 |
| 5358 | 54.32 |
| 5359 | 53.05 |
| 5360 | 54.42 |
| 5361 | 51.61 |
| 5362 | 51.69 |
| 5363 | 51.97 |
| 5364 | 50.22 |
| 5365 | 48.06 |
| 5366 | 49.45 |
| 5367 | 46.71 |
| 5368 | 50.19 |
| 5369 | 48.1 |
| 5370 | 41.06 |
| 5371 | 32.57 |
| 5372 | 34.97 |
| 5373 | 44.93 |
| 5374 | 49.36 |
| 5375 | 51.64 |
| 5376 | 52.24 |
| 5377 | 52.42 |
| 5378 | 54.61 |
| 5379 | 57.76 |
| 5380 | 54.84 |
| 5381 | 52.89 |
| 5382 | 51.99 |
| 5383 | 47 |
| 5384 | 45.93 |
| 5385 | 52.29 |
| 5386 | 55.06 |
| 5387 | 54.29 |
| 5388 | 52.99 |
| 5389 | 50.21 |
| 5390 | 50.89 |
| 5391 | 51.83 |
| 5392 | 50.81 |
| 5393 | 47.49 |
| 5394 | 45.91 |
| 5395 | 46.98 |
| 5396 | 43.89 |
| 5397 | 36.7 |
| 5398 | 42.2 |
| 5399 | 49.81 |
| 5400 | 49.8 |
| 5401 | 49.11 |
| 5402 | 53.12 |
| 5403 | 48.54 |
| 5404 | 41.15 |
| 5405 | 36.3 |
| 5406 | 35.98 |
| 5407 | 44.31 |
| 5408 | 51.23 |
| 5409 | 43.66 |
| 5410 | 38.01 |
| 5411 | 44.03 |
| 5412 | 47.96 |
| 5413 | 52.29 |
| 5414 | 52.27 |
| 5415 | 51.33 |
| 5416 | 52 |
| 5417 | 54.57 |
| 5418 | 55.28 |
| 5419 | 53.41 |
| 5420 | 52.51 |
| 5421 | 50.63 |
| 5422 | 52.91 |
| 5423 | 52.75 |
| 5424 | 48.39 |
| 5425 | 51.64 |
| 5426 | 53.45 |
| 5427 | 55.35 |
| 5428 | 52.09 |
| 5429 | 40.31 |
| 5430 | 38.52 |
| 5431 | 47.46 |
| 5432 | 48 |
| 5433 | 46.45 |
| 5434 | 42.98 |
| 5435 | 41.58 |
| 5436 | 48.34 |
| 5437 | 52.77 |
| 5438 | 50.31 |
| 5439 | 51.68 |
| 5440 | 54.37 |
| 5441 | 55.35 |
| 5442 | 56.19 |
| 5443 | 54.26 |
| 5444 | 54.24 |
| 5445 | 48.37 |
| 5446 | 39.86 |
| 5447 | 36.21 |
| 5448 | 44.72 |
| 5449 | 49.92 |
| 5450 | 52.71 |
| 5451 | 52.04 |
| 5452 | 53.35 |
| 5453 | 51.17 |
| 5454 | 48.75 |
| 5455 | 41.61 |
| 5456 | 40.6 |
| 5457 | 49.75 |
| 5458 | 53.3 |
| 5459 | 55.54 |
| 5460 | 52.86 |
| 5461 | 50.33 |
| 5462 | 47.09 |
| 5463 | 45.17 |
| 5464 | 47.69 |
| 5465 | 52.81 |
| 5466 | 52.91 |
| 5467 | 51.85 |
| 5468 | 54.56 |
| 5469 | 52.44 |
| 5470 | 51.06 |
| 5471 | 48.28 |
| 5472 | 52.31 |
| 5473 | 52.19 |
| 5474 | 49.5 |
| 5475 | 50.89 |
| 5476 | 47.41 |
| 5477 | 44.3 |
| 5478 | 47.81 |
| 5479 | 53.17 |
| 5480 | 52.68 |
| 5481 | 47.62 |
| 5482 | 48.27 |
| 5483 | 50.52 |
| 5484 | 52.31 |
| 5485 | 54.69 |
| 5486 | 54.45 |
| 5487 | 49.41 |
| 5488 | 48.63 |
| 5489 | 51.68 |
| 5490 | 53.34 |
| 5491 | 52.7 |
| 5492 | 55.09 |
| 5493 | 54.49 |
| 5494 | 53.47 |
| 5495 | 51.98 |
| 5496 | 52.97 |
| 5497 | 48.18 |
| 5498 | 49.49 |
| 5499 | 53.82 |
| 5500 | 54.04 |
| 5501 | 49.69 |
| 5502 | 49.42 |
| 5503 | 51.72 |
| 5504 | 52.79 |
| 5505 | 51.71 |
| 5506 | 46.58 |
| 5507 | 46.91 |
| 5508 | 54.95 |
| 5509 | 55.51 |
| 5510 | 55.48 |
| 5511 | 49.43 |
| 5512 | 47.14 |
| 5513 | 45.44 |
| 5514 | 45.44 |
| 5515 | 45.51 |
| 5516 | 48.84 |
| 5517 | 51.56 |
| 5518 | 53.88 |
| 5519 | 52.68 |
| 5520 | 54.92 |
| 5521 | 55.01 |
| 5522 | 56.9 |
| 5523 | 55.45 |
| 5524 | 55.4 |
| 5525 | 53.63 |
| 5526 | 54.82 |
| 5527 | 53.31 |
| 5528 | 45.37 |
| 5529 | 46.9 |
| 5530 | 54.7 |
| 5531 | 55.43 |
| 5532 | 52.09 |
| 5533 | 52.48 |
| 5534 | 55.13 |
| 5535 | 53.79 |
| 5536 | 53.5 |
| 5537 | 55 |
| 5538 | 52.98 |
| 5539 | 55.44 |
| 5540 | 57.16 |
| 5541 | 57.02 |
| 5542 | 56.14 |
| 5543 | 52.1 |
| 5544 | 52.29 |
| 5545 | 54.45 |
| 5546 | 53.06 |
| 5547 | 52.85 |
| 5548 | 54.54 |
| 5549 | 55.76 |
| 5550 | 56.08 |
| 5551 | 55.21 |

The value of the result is 2.6 AA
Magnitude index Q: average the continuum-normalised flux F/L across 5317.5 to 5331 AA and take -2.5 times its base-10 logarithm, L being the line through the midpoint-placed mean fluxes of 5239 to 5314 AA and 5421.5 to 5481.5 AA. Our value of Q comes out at 0.09 mag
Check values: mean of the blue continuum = 44.8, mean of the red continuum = 49.5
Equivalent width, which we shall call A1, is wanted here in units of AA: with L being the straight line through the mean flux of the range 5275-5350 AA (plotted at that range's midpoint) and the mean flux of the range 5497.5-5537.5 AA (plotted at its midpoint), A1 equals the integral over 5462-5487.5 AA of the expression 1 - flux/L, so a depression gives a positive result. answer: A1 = 0.1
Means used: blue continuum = 46.4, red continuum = 51.9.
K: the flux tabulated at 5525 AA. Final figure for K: 53.63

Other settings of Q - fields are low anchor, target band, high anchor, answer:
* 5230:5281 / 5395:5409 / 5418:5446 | 0.09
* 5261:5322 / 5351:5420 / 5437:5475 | -0.03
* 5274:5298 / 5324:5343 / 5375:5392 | 0.15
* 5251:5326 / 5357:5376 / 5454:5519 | -0.02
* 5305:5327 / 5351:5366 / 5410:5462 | -0.06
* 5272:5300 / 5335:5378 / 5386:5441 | -0.02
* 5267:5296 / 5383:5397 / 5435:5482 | -0.04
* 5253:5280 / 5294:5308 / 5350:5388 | -0.04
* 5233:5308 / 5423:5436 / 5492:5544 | 0.05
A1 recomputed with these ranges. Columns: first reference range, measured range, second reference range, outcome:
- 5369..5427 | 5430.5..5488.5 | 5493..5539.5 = 0.8 AA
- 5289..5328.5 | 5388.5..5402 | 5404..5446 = 0.2 AA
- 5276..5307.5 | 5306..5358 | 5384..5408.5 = 0.1 AA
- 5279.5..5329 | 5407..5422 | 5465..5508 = -0.1 AA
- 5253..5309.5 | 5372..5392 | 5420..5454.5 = -1.6 AA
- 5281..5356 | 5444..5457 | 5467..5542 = 0.9 AA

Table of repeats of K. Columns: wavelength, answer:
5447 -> 36.21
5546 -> 53.06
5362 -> 51.69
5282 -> 40.66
